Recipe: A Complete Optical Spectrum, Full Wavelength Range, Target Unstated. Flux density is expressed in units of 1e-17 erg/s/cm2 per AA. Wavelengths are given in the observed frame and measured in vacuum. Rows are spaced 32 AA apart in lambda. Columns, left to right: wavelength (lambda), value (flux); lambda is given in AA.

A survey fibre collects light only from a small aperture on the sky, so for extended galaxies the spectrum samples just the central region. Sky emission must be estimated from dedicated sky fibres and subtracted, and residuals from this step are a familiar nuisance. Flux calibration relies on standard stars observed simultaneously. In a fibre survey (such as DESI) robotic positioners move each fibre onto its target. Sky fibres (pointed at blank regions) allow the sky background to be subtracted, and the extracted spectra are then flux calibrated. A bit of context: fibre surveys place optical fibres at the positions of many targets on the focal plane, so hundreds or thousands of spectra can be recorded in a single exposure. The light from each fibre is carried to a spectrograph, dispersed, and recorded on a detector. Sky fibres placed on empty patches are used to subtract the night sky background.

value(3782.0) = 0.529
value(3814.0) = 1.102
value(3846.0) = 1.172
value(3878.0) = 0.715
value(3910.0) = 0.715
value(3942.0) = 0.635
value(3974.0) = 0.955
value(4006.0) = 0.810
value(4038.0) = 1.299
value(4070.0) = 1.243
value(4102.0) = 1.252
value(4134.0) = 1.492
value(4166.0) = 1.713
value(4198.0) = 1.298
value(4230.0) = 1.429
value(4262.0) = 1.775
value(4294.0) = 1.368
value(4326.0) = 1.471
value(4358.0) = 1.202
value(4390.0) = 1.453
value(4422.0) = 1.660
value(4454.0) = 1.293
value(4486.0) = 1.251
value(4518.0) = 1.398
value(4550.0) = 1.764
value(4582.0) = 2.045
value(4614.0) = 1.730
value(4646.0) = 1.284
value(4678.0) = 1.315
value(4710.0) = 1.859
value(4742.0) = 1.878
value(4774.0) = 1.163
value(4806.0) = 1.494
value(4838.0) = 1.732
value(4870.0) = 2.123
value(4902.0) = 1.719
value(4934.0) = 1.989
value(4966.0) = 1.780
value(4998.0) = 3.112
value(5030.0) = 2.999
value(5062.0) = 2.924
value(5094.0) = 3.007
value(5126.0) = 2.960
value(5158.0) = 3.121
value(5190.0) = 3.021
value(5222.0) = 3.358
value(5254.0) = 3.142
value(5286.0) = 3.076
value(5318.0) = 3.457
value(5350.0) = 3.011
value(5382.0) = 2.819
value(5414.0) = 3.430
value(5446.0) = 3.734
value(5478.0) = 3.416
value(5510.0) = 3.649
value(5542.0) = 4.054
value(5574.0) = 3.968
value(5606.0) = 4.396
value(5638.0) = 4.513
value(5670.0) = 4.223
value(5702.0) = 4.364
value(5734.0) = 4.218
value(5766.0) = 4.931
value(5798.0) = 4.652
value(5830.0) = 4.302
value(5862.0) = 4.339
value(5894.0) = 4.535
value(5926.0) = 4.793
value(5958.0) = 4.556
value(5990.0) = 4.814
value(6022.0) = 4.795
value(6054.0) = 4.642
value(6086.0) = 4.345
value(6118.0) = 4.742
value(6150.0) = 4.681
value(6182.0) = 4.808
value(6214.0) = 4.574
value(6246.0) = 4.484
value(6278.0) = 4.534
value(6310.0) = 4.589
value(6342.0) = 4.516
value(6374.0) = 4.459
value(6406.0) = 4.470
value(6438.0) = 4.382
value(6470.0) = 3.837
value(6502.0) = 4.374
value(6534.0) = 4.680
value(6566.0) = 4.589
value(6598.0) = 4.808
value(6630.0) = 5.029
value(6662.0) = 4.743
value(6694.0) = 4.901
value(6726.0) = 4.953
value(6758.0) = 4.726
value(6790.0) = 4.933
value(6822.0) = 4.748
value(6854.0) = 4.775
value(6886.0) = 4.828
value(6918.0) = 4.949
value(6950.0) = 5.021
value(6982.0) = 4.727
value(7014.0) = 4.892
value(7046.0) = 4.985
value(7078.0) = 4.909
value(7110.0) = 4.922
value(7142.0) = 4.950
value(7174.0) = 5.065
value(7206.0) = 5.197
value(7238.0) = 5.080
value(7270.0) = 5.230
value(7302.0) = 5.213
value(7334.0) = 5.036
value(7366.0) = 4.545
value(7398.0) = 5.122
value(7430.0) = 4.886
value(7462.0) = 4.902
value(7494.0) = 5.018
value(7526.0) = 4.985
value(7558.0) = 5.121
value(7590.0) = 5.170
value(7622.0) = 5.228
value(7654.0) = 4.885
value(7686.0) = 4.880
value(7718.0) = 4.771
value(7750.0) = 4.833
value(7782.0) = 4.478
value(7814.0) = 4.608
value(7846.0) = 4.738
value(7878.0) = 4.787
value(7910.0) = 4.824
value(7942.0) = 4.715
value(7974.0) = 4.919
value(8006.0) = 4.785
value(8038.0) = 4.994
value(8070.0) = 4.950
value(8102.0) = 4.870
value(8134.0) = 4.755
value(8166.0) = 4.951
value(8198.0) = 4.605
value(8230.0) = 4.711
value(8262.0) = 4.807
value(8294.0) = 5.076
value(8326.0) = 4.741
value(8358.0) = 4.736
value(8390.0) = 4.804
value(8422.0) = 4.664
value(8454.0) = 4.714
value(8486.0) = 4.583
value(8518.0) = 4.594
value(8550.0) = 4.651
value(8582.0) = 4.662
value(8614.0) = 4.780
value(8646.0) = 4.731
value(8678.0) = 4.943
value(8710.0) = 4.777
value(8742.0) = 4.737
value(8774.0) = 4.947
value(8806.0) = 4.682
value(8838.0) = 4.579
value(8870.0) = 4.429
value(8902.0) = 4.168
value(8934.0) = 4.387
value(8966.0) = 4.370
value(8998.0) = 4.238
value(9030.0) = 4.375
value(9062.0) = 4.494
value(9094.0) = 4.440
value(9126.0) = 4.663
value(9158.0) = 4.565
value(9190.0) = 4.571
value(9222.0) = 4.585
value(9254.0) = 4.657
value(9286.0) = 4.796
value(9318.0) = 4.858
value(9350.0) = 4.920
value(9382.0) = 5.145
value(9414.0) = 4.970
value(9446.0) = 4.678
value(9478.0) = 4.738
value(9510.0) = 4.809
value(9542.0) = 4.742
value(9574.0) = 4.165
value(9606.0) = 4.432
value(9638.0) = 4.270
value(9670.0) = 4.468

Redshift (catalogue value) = 0.249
